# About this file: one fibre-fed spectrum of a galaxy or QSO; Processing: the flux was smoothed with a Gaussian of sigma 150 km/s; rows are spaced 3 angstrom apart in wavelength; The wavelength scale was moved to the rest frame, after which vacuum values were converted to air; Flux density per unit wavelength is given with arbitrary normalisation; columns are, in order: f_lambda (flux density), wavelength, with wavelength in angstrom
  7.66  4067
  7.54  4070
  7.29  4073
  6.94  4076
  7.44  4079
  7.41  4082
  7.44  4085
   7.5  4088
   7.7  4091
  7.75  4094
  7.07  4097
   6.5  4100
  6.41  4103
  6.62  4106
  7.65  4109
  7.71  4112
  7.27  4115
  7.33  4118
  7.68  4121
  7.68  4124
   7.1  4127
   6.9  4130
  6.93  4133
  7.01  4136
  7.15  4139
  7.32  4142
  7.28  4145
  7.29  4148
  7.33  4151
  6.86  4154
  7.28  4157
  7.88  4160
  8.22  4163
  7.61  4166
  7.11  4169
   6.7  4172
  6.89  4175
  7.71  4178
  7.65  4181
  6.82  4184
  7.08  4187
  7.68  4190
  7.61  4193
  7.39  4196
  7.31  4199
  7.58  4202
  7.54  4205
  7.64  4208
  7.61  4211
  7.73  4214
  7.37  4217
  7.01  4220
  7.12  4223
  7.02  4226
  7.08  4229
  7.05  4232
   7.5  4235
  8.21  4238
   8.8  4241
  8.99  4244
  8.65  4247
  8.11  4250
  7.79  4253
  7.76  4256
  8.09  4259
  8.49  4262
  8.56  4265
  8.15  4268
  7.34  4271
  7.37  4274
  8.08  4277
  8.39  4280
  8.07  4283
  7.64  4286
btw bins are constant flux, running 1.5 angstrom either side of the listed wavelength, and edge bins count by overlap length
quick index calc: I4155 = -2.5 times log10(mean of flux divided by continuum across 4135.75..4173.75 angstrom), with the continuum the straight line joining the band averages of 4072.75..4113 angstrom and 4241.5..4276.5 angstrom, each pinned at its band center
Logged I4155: 0.037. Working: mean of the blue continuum 7.24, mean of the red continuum 8.14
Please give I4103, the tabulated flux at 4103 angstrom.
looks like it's 6.41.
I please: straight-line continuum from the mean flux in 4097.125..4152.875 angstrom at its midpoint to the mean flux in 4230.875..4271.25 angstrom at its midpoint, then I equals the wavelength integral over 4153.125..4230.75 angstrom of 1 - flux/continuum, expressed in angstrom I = 3.2 angstrom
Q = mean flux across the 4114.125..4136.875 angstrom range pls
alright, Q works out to 7.24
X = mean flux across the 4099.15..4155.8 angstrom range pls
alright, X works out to 7.17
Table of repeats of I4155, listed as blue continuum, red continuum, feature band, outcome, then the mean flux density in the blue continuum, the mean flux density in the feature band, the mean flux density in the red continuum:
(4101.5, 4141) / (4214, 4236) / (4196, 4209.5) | -0.05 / 7.19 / 7.5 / 7.2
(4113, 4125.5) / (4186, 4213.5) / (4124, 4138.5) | 0.06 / 7.5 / 7.07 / 7.51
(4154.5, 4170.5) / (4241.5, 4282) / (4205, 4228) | 0.07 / 7.57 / 7.36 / 8.15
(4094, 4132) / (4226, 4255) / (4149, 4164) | 0.00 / 7.18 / 7.48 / 7.96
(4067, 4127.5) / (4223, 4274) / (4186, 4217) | 0.03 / 7.31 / 7.52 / 7.93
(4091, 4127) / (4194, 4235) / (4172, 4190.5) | 0.01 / 7.26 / 7.24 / 7.35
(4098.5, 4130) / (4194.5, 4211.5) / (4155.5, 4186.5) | 0.00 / 7.18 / 7.38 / 7.51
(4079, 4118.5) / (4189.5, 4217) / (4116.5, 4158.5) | 0.02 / 7.26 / 7.22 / 7.55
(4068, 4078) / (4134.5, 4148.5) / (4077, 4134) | 0.00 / 7.29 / 7.27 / 7.2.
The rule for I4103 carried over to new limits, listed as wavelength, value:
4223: 7.12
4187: 7.08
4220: 7.01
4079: 7.44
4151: 7.33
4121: 7.68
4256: 7.76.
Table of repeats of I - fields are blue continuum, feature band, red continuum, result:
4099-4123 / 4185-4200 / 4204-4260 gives 0.3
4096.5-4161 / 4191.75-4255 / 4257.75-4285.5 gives 0.7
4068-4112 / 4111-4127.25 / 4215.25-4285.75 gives -0.3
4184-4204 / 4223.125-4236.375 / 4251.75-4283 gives 0.9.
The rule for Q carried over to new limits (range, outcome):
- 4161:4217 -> 7.44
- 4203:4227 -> 7.39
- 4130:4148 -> 7.13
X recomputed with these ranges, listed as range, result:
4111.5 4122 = 7.47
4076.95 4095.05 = 7.52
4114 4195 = 7.31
